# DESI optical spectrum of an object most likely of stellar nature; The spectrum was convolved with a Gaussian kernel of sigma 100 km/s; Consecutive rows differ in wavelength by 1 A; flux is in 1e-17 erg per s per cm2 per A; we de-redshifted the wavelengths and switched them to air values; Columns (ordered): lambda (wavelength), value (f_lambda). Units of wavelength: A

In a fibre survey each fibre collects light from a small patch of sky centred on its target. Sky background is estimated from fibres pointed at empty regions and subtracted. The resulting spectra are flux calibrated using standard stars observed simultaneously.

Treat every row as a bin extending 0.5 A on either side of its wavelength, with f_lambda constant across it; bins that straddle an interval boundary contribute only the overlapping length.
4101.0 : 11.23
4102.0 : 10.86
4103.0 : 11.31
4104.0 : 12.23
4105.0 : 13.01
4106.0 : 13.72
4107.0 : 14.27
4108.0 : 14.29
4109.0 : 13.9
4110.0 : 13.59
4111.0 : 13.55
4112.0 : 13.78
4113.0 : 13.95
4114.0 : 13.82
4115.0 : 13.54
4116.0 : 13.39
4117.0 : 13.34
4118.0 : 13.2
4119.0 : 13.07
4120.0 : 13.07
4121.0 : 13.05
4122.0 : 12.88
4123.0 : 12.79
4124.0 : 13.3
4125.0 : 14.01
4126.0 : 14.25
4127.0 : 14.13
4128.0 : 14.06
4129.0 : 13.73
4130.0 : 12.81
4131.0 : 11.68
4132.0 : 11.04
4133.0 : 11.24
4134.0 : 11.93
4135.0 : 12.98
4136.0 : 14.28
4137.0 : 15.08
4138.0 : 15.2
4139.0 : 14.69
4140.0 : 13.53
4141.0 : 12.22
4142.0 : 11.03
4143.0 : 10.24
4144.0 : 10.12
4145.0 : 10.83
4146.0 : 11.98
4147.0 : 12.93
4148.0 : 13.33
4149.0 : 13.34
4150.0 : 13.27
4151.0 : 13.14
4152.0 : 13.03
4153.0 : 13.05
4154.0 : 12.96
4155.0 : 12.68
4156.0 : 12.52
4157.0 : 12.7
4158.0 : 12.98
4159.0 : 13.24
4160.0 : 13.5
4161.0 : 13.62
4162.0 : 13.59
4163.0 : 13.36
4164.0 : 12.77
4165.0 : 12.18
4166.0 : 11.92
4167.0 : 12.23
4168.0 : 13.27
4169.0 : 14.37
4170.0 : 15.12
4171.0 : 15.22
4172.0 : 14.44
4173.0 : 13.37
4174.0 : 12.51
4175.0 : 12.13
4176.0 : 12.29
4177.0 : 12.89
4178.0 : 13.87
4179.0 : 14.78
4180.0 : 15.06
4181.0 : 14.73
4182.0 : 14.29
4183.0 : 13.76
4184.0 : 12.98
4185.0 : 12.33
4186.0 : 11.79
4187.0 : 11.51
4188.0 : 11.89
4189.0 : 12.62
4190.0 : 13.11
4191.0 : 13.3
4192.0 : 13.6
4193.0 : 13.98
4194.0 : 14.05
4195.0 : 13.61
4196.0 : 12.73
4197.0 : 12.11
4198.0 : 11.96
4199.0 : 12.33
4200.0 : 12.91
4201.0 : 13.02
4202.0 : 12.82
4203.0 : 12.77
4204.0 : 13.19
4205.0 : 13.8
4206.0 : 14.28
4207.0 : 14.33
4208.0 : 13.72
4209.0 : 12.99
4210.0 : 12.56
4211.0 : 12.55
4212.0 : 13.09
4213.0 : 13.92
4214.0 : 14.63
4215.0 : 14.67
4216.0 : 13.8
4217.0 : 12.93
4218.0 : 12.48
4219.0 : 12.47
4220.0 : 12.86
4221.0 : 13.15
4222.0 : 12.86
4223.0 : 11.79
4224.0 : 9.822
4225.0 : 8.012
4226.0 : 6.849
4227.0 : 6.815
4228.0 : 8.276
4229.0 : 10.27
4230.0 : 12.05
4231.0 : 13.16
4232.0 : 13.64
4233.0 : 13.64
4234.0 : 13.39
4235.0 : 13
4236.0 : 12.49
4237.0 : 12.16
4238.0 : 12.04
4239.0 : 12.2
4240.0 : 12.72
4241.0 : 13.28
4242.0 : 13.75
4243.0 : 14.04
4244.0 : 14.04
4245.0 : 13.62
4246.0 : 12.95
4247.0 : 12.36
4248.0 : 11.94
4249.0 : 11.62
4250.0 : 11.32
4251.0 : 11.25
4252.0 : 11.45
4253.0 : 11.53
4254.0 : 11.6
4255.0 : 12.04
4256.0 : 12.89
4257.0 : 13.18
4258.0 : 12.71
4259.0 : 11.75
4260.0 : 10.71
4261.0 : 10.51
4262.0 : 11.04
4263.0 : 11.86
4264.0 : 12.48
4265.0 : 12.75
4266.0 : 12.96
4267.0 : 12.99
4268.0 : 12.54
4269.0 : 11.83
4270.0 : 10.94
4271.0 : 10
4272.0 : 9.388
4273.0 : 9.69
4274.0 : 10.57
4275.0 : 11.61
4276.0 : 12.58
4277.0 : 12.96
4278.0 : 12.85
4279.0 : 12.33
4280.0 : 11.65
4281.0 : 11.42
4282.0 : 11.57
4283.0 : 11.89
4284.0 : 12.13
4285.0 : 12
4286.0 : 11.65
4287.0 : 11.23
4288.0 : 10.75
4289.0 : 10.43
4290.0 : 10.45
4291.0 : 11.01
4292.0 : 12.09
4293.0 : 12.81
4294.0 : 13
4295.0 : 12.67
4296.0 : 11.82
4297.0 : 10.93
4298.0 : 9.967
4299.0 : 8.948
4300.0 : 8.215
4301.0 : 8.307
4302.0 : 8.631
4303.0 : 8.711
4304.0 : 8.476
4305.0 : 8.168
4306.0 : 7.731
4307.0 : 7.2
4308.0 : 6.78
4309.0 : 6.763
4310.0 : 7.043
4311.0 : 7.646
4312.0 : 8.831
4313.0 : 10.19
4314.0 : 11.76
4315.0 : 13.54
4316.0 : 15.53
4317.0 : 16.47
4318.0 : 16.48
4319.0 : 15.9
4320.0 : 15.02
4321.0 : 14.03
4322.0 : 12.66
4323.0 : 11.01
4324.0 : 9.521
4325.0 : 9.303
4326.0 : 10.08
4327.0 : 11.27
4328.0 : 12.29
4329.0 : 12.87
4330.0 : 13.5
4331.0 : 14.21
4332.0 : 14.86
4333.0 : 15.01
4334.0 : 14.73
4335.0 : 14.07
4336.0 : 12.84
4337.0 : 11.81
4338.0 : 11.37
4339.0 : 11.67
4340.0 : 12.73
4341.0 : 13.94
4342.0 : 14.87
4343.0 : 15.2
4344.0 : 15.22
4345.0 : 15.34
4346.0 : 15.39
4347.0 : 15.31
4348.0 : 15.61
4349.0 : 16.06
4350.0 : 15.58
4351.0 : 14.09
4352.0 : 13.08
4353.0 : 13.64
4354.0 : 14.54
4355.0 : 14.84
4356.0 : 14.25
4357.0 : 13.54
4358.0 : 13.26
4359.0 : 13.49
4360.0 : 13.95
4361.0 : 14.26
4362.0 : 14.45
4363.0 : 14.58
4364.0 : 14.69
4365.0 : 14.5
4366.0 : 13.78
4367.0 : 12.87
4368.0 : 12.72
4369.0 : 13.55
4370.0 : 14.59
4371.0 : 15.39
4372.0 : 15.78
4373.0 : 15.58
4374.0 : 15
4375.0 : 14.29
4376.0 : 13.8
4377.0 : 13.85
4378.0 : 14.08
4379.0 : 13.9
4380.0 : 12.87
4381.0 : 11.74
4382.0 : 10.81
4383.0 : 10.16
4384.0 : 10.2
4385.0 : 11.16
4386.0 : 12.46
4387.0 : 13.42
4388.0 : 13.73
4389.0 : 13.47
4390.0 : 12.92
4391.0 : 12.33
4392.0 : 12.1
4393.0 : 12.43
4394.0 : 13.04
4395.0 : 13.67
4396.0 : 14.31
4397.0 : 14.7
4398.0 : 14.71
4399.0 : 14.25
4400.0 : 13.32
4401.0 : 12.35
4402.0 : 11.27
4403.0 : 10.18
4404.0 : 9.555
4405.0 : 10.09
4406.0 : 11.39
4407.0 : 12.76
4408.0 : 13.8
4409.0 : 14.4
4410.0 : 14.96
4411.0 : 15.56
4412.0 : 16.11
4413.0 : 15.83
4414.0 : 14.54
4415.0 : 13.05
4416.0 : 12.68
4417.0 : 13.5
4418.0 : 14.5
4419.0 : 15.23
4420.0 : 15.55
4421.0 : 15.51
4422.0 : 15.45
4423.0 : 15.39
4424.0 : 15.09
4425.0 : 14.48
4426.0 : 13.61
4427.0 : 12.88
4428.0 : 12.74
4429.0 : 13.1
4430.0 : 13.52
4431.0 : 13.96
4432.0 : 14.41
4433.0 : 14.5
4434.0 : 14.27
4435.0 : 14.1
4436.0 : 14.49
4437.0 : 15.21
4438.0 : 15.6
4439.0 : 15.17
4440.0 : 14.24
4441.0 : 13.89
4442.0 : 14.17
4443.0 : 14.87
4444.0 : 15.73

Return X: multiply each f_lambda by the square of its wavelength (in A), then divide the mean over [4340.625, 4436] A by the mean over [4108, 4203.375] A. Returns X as 1.2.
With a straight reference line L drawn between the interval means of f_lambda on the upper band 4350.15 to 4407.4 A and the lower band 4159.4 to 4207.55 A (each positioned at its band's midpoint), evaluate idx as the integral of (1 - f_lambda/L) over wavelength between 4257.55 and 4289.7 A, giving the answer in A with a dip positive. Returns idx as 4.0 A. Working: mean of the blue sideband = 13.3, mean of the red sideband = 13.3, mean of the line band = 11.6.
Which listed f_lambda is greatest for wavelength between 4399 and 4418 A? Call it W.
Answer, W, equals 16.11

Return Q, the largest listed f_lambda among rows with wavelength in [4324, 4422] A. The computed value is 16.11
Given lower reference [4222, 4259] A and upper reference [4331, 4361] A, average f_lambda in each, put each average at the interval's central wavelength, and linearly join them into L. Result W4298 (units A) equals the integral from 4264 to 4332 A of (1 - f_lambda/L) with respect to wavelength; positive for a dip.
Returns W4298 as 9.6 A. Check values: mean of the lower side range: 11.9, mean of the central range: 11.3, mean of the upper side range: 14.2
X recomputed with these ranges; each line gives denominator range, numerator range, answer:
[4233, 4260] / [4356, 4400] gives 1.15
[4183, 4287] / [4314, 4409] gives 1.16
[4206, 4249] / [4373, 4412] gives 1.12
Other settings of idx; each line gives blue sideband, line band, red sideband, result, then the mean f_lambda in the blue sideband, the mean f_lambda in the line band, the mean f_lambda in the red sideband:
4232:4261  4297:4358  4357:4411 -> 3.2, 12.5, 12.3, 13.2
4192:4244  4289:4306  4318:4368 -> 4.0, 12.6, 10.2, 13.7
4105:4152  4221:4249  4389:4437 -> 3.0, 13.1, 11.9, 13.7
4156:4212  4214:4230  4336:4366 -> 2.6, 13.2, 11.3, 14.2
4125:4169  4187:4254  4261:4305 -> -3.1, 12.9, 12.5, 11.2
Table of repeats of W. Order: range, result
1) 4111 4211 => 15.22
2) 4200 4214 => 14.63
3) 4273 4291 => 12.96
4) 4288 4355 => 16.48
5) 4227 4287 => 14.04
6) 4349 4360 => 16.06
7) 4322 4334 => 15.01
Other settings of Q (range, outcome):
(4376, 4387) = 14.08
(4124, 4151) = 15.2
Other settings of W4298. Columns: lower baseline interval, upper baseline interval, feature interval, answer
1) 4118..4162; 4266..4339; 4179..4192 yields -0.7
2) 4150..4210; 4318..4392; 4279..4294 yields 2.1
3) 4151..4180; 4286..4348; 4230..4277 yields 0.9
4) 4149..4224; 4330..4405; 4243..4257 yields 1.1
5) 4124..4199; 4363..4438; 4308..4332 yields 2.7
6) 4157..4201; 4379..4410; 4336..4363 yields -3.1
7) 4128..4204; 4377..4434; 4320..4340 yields 1.1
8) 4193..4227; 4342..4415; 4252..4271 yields 1.5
